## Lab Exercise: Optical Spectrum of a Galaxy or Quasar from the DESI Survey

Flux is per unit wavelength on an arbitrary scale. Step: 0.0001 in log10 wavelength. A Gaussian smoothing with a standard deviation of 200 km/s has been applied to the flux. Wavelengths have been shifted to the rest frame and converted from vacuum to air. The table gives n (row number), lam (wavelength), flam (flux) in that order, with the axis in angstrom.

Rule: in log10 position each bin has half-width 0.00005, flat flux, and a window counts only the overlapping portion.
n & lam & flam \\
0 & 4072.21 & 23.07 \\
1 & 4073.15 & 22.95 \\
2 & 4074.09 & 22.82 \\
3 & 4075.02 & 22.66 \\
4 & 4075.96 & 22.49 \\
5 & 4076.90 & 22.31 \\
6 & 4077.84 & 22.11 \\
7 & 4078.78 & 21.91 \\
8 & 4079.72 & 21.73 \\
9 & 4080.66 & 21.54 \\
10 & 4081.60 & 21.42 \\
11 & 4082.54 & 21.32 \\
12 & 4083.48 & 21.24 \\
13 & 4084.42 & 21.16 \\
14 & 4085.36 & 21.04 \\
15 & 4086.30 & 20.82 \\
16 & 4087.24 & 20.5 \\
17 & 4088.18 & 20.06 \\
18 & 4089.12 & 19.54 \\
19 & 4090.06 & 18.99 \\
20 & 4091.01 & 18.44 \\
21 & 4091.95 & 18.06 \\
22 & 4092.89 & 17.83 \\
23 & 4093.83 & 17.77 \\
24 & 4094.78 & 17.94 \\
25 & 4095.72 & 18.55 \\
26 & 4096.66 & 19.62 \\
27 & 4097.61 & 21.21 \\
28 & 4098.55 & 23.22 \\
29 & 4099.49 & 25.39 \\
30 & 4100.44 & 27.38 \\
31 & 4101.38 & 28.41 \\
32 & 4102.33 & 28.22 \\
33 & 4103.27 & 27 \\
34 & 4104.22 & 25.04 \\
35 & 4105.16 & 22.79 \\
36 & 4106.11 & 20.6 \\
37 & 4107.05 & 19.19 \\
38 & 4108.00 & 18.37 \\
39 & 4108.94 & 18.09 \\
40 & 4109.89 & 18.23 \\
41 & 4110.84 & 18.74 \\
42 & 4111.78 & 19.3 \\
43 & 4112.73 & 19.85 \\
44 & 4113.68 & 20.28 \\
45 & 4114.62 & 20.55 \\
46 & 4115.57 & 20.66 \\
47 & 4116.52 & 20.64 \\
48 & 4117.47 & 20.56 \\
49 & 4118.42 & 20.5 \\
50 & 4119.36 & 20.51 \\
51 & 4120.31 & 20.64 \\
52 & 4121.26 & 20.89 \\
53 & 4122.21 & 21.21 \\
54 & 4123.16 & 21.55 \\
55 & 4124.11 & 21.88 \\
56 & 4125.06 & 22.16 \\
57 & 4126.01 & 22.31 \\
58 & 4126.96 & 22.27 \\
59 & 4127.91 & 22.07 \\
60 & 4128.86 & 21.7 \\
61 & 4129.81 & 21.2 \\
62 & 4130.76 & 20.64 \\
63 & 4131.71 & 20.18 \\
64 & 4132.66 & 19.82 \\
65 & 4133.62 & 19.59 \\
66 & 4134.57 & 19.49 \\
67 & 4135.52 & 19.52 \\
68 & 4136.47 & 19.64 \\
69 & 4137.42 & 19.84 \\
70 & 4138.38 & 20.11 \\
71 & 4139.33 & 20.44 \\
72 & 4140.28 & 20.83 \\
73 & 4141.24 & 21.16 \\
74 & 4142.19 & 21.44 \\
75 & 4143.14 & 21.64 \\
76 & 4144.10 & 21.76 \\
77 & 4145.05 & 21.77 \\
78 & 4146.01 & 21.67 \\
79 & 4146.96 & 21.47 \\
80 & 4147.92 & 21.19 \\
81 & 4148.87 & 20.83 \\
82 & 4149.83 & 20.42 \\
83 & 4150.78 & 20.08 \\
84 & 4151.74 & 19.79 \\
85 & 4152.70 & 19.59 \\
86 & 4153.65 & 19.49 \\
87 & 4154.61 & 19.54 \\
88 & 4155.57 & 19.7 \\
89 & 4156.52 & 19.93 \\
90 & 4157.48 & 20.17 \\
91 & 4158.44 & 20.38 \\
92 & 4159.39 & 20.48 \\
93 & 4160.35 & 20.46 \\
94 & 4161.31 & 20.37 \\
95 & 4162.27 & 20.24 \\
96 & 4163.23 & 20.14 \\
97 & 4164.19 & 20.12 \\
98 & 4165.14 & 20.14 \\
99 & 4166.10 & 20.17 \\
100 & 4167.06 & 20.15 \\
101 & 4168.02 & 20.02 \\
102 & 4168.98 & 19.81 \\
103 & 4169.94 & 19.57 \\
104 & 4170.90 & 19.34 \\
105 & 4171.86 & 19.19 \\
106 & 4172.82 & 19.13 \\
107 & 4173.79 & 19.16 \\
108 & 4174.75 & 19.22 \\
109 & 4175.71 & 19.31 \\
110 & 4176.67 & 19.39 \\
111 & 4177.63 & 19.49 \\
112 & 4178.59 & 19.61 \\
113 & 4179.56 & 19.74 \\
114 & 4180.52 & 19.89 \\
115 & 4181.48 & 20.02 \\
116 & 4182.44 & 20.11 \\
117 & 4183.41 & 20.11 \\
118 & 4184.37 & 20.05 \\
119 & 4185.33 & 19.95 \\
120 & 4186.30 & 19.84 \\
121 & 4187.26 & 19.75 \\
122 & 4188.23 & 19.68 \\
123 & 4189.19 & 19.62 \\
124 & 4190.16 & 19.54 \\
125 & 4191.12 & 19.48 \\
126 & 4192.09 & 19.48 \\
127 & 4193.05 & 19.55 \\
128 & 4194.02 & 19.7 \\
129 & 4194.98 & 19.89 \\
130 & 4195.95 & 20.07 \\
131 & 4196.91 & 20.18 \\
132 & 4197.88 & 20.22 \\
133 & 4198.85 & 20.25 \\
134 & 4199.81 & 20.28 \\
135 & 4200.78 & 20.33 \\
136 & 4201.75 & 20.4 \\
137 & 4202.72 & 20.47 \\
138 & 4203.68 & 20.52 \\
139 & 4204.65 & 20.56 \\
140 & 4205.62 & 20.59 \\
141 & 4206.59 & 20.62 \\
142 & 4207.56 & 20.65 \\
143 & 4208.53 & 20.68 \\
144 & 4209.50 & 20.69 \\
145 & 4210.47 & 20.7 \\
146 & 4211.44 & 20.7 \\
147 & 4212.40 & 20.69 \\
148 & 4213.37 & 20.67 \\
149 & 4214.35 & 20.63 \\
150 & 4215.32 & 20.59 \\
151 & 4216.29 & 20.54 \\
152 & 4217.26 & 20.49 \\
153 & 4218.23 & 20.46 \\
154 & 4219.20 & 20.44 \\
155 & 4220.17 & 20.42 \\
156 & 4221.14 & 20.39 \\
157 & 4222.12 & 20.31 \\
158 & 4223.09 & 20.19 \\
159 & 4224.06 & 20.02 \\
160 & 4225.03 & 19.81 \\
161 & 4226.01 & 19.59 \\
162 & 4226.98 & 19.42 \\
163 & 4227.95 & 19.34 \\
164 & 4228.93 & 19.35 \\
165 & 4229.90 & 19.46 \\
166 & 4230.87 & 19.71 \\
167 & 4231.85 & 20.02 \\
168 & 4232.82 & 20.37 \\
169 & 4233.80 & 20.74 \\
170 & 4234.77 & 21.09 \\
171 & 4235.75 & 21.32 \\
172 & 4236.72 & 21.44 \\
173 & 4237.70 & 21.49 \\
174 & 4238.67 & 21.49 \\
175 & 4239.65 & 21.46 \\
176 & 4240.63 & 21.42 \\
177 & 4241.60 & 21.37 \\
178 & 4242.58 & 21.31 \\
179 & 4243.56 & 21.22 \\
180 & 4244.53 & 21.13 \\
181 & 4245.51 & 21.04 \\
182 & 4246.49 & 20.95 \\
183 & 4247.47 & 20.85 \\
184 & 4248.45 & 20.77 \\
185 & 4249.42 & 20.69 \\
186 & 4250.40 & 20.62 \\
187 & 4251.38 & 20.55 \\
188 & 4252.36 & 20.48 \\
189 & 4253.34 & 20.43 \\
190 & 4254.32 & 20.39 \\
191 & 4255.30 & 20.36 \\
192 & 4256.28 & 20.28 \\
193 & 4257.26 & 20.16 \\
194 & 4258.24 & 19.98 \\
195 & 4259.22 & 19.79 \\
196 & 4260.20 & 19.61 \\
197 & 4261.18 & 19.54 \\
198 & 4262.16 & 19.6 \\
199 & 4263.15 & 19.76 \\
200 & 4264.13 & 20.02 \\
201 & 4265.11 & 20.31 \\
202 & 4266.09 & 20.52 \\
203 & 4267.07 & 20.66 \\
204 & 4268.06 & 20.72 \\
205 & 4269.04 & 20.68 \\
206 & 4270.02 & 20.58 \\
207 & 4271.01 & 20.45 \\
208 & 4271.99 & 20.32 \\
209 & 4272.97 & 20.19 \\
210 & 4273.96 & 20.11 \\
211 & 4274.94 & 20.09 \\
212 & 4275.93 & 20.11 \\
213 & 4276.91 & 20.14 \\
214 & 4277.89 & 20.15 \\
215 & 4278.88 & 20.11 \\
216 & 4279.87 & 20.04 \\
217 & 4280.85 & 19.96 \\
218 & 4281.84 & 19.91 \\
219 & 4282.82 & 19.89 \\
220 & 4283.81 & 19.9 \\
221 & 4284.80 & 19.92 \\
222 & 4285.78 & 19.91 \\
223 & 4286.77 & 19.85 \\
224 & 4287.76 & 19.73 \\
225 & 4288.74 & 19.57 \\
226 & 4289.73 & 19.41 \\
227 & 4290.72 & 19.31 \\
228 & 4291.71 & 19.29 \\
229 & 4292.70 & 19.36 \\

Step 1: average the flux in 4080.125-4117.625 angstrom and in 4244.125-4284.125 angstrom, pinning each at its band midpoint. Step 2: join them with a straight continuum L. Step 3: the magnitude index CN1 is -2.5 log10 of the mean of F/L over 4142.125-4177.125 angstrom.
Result 0.029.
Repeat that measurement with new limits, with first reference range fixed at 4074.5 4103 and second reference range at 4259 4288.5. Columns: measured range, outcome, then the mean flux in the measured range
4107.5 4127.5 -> 0.04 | 20.4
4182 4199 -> 0.05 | 19.8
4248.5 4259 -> -0.01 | 20.4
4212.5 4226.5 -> 0.01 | 20.3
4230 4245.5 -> -0.03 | 21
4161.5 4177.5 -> 0.06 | 19.7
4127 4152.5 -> 0.02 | 20.7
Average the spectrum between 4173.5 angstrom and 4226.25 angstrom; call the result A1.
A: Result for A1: 20.1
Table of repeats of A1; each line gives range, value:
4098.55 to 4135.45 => 21.5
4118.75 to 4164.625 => 20.7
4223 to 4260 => 20.5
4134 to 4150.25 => 20.8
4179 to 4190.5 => 19.8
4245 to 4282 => 20.3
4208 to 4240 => 20.4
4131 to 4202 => 20.1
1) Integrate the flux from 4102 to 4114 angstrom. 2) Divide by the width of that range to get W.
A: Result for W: 21.1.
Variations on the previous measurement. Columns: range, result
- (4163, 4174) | 19.7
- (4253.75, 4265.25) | 20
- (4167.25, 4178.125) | 19.4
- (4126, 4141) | 20.6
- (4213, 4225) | 20.4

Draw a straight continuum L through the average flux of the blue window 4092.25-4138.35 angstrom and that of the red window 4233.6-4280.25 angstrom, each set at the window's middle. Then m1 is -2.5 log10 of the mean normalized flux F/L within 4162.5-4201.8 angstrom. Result 0.05 mag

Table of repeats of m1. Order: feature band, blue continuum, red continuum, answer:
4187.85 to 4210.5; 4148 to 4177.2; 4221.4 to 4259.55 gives 0.001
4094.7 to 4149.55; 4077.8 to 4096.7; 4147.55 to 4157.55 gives -0.064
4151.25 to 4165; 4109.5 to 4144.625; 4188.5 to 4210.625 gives 0.022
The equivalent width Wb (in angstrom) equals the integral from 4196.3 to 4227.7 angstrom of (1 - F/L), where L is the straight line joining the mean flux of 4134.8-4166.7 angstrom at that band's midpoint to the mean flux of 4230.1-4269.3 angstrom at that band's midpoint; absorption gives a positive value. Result 0.2 angstrom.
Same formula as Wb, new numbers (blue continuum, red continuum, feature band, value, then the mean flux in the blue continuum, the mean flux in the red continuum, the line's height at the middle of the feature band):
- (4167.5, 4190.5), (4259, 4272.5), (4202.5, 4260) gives -1.6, 19.6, 20.2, 20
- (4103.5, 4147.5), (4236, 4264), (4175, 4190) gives 0.7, 20.7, 20.6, 20.7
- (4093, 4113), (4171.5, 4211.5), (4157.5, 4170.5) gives 0.2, 21.6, 20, 20.5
